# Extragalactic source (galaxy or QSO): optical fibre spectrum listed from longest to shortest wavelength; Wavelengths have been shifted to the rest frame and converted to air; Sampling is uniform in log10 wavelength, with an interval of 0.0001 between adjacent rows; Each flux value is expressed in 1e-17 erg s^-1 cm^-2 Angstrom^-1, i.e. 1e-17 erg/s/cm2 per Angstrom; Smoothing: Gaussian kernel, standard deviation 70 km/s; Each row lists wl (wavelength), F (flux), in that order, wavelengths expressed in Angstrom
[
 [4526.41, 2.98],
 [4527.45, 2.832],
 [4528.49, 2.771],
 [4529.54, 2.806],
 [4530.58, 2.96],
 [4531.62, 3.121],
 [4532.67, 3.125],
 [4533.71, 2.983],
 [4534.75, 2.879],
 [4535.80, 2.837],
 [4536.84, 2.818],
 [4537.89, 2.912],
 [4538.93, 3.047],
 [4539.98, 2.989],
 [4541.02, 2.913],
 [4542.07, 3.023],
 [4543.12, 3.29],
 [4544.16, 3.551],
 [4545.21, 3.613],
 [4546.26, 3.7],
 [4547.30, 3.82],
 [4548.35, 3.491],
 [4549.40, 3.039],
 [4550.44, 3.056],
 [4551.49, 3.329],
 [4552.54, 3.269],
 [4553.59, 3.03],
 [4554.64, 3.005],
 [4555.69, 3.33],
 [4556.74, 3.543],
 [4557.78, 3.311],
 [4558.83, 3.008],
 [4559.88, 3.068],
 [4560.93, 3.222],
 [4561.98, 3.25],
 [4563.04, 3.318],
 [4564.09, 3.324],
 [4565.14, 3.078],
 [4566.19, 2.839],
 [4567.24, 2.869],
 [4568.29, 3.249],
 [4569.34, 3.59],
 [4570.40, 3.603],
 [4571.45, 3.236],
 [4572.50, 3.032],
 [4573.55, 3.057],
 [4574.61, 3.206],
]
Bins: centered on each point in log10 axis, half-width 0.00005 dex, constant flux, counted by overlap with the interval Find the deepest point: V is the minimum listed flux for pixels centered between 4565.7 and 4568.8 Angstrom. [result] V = 2.839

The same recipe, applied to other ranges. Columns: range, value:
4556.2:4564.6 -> 3.008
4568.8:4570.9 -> 3.59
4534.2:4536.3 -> 2.837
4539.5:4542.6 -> 2.913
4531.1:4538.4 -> 2.818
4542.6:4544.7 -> 3.29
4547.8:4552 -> 3.039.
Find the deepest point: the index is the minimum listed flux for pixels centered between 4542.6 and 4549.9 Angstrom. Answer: 3.039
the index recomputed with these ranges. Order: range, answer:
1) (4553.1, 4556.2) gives 3.005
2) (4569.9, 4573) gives 3.032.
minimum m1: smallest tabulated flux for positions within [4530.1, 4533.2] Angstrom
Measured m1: 2.96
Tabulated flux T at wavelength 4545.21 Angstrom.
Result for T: 3.613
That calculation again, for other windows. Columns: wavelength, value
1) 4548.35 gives 3.491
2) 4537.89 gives 2.912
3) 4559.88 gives 3.068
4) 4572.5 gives 3.032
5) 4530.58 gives 2.96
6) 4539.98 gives 2.989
